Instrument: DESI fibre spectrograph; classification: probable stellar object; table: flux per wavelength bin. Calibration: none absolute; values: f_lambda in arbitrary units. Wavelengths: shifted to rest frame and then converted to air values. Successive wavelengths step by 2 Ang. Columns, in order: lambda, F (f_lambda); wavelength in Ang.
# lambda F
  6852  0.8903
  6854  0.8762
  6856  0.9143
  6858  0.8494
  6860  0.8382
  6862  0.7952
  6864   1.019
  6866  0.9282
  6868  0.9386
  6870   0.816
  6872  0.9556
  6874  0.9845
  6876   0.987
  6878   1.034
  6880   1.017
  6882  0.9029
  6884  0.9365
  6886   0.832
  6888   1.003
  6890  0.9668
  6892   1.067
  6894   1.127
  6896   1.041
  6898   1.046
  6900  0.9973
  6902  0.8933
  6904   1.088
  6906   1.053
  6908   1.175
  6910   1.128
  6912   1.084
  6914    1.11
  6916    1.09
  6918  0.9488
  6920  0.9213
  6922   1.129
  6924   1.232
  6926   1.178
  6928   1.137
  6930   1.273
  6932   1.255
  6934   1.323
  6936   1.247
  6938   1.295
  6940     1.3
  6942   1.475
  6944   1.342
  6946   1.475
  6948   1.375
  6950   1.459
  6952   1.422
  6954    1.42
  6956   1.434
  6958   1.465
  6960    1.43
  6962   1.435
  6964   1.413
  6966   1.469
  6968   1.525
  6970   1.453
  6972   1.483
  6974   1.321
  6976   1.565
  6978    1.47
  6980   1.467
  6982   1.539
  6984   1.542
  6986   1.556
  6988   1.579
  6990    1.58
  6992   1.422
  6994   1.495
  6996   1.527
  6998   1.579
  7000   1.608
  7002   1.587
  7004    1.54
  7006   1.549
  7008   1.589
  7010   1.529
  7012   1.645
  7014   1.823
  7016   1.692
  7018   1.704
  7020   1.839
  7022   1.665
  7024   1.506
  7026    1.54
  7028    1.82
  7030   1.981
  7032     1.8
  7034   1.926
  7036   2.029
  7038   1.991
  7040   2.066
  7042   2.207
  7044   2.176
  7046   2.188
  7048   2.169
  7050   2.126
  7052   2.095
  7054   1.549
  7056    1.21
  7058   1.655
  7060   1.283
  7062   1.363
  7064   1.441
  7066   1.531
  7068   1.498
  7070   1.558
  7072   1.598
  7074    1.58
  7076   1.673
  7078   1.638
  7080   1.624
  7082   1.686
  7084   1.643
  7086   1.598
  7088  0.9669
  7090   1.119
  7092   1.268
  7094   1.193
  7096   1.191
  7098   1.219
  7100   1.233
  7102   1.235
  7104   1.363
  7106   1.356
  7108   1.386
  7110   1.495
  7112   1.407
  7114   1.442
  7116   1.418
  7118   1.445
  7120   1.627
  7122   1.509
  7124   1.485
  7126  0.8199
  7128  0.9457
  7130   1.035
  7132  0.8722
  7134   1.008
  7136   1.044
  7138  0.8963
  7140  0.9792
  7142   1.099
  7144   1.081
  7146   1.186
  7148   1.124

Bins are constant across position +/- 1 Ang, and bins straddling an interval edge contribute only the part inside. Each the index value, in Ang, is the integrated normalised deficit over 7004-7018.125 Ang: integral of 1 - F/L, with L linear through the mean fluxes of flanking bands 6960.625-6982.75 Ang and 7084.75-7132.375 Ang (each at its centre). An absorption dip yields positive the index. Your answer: -2.2 Ang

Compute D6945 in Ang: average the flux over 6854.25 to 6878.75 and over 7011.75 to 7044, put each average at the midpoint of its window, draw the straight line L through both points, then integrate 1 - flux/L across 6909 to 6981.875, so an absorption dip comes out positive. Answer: 2.7 Ang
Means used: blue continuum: 0.919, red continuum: 1.84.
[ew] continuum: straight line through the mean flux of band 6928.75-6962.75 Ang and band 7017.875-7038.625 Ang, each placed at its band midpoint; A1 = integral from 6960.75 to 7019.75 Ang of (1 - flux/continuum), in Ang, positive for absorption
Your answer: 2.22 Ang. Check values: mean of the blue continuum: 1.38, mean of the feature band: 1.54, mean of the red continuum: 1.8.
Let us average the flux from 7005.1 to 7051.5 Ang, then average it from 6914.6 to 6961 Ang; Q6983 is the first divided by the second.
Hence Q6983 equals 1.44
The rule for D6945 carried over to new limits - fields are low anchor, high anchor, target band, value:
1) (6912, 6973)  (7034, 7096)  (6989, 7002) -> -0.69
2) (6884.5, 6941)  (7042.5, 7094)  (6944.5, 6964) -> -3.05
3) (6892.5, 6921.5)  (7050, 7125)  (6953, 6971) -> -4.20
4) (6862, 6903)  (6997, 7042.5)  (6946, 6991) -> -0.61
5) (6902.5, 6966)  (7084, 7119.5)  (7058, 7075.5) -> -2.44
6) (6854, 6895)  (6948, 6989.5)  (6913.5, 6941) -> 1.46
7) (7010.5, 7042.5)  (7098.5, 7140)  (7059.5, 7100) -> 1.61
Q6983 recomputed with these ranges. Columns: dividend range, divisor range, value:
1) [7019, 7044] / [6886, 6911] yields 1.80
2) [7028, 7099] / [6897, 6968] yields 1.33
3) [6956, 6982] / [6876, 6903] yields 1.48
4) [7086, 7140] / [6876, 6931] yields 1.17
